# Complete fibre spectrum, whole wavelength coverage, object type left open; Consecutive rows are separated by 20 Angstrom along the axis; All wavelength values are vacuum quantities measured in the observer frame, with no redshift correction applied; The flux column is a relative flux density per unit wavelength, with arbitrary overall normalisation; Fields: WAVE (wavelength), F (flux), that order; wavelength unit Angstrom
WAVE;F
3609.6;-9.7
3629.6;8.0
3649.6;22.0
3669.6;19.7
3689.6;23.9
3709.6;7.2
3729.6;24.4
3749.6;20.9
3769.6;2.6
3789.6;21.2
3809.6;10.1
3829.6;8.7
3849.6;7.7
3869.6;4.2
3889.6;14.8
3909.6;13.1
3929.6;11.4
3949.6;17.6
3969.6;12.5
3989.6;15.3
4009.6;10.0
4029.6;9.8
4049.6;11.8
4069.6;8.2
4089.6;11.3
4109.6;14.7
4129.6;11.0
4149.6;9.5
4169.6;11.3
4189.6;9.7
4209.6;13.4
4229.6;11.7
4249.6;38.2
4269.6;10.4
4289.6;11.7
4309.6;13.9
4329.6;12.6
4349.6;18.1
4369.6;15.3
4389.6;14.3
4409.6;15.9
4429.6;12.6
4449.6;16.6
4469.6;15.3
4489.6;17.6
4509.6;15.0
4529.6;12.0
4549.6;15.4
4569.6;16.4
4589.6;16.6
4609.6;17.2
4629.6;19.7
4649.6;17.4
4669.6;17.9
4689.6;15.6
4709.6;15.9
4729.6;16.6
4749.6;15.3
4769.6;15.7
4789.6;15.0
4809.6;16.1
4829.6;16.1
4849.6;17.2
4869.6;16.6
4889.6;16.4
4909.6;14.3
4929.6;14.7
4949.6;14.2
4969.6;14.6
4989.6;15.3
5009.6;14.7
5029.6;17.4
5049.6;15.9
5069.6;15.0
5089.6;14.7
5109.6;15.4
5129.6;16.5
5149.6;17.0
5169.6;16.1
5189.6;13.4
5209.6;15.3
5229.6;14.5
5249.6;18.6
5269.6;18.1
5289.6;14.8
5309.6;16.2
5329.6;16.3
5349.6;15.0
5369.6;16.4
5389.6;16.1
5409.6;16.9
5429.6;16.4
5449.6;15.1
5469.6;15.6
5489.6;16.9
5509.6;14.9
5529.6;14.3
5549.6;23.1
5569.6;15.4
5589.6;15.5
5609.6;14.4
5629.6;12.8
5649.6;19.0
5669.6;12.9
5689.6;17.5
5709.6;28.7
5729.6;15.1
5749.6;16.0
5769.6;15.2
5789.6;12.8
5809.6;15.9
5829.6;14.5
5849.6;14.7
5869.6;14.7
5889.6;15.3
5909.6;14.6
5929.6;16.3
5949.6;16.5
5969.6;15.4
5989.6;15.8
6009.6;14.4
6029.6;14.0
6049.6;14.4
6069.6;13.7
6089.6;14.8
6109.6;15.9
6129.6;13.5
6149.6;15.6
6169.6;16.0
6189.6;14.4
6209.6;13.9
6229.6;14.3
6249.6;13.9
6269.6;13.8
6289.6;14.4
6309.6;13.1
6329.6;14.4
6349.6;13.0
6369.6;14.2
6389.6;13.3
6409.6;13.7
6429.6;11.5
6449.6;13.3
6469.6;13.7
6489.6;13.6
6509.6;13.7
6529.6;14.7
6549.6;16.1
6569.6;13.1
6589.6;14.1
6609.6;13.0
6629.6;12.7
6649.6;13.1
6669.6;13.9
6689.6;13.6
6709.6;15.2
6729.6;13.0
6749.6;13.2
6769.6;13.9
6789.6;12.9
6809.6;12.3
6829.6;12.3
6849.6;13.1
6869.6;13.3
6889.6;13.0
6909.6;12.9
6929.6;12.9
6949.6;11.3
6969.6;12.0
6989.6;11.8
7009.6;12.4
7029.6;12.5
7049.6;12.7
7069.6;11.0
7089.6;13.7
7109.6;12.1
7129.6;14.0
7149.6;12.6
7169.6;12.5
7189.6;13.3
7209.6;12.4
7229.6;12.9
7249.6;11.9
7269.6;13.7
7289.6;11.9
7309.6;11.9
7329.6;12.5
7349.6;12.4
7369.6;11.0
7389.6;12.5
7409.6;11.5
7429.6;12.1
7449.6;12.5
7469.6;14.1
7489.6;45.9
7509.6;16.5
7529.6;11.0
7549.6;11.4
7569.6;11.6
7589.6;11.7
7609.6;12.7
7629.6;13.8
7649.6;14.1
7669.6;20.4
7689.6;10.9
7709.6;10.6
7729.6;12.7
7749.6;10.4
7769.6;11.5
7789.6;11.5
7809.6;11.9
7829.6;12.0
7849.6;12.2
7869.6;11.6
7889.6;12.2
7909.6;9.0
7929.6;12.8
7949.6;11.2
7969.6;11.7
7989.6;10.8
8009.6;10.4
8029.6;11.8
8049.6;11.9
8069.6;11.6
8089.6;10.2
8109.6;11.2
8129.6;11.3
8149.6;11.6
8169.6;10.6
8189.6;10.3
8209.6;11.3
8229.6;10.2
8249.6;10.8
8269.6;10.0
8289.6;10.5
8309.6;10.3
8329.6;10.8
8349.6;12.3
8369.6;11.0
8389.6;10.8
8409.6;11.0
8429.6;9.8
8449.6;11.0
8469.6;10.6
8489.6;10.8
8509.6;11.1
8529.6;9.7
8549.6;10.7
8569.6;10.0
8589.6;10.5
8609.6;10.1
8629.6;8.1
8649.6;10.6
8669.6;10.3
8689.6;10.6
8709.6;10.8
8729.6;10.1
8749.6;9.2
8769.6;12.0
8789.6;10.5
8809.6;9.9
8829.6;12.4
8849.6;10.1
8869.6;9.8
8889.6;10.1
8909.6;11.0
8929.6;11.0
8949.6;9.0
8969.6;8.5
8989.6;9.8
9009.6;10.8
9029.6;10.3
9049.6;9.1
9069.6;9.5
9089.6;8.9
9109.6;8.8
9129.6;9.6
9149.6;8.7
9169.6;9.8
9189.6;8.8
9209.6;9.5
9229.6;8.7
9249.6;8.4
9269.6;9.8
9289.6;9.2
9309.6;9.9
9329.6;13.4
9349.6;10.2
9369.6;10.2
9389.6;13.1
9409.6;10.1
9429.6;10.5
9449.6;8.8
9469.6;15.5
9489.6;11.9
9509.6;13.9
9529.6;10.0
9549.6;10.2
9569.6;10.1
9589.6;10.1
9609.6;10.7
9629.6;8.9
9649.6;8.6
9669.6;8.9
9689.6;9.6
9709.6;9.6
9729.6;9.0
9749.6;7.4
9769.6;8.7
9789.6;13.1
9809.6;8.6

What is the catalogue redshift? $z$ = 0.14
